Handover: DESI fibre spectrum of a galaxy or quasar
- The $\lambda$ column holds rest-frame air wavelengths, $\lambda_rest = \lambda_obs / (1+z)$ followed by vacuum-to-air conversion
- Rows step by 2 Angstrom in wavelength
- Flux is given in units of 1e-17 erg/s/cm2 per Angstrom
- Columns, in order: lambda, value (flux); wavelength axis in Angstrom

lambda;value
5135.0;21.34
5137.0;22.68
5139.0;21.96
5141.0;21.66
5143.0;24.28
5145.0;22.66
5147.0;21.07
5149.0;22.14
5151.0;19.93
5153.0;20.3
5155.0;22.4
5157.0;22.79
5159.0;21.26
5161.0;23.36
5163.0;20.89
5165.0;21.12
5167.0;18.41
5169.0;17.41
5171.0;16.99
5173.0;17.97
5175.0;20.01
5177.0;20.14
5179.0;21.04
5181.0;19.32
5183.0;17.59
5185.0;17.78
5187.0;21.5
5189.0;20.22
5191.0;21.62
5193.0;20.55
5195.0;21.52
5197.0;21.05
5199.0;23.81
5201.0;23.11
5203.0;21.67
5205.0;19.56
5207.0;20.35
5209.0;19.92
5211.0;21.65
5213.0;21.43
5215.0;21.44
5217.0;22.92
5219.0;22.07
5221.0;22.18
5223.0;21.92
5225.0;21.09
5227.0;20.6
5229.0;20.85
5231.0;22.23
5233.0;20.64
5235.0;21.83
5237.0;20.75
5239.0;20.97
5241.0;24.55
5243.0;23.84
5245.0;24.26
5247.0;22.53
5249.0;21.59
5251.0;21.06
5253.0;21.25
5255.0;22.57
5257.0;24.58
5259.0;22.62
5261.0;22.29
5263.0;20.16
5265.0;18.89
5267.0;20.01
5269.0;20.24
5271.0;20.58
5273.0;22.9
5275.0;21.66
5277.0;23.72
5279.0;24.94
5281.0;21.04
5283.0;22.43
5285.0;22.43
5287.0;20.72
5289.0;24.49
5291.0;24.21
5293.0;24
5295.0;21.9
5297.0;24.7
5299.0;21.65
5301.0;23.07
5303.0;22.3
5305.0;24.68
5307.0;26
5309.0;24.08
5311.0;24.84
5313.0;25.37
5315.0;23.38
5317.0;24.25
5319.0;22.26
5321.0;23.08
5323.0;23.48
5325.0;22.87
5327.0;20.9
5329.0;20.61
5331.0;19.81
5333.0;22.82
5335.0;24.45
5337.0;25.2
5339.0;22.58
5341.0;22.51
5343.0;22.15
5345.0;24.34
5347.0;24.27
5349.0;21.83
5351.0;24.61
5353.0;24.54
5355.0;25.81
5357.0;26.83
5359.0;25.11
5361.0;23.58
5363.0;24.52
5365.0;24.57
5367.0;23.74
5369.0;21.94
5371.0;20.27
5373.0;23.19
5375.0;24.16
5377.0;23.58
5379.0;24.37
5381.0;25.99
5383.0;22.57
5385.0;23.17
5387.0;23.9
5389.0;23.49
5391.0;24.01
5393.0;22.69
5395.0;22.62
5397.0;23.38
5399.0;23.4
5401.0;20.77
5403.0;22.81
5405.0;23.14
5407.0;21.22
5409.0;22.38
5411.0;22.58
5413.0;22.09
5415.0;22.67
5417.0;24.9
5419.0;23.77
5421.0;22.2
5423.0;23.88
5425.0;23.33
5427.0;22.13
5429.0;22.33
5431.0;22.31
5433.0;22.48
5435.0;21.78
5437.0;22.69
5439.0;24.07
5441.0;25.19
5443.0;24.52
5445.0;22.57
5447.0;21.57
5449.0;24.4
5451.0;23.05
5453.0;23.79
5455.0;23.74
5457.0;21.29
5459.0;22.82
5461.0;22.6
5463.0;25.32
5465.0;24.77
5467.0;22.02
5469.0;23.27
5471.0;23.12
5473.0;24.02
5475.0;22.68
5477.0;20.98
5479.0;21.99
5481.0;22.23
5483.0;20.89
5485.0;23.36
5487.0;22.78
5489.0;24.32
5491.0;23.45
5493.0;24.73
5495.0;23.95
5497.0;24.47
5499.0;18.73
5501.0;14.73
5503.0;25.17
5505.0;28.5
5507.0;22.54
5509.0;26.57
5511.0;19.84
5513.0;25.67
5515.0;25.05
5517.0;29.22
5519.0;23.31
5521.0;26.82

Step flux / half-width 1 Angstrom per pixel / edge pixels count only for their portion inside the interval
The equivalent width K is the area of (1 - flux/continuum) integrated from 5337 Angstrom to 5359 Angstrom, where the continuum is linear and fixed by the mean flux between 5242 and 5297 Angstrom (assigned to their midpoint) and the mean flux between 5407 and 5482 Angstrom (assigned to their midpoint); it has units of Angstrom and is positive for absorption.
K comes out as -1.41 Angstrom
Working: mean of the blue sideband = 22.3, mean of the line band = 24.1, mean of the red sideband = 23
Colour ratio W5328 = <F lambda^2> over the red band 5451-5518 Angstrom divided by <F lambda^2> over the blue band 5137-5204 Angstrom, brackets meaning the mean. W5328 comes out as 1.3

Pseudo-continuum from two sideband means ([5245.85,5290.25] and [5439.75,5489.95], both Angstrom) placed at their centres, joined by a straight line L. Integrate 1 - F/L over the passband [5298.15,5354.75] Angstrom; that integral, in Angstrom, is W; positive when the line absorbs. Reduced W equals -2.6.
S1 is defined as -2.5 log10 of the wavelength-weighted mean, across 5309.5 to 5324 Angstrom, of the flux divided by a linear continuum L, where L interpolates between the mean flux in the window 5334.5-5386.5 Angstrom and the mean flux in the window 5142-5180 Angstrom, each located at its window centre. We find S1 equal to -0.031 mag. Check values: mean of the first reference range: 20.7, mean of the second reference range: 23.8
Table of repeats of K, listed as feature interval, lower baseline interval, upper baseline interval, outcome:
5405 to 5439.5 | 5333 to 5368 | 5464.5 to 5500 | 1.0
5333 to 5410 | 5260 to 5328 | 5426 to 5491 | -2.2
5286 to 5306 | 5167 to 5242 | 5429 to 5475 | -1.4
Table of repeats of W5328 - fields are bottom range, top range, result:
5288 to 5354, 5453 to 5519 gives 1.06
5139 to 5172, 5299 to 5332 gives 1.17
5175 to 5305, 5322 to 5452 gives 1.13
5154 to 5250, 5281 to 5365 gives 1.16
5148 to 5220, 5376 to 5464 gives 1.22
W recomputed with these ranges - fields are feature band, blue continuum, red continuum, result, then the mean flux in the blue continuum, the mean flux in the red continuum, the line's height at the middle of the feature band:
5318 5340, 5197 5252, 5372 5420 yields 0.1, 21.8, 23.2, 22.7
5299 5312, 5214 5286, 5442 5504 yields -1.1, 21.9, 22.8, 22.2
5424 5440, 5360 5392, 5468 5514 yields 0.4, 23.6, 23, 23.3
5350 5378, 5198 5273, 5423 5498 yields -1.9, 21.7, 23.1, 22.5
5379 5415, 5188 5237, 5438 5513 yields -0.6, 21.4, 23.1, 22.6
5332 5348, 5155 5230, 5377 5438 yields -0.9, 20.8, 23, 22.3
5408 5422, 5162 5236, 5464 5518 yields -0.2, 20.7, 23.3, 22.6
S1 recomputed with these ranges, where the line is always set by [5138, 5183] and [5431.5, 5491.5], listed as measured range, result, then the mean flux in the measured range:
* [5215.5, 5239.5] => -0.01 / 21.5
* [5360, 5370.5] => -0.06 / 23.5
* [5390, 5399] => -0.03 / 23.2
